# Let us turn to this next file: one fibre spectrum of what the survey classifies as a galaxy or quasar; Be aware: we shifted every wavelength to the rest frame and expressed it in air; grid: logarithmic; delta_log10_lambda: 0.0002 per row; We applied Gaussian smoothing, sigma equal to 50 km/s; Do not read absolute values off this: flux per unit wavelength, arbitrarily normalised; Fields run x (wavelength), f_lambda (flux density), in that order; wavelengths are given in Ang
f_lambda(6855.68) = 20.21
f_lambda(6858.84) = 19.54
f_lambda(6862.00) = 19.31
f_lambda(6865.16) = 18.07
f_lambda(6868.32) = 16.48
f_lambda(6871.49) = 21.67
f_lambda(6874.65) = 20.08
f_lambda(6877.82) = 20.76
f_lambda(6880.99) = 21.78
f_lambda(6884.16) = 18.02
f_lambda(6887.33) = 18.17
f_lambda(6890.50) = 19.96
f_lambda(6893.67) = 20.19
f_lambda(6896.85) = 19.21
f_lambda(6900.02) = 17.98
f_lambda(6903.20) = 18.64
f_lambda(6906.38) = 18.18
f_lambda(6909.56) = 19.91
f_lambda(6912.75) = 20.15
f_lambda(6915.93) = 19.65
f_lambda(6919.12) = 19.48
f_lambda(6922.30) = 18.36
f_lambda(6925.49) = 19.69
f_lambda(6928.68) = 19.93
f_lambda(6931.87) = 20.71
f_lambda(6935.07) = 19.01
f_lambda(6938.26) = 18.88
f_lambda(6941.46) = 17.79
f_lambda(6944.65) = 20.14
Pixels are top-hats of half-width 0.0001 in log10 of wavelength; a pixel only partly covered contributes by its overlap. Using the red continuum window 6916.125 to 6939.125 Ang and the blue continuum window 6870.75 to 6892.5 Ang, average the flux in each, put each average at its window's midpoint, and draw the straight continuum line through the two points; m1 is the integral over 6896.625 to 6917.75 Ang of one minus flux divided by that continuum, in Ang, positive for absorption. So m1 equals 0.6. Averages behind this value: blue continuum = 20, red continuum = 19.5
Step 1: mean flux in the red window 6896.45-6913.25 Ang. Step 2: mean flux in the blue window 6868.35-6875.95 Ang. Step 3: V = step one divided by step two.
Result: 0.95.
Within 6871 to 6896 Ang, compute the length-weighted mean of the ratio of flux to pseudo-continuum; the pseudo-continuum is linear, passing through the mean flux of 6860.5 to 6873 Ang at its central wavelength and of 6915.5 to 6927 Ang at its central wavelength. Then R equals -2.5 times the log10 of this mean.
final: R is -0.06 mag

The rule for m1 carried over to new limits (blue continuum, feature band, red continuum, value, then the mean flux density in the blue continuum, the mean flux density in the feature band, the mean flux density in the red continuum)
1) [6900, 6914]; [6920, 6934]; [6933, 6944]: -0.56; 19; 19.6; 18.8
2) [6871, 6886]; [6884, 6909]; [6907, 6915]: 1.42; 20.3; 18.9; 19.8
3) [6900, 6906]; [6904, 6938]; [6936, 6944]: -1.79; 18.4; 19.5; 18.6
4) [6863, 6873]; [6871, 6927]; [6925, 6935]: -0.45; 18.7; 19.5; 20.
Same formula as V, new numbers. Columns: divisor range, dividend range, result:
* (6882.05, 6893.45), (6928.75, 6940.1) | 1.03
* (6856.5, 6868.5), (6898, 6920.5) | 1.02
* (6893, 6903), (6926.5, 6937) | 1.05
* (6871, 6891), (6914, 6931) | 0.98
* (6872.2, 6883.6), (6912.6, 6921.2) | 0.95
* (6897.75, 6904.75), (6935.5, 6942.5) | 1.00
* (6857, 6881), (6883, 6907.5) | 0.96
